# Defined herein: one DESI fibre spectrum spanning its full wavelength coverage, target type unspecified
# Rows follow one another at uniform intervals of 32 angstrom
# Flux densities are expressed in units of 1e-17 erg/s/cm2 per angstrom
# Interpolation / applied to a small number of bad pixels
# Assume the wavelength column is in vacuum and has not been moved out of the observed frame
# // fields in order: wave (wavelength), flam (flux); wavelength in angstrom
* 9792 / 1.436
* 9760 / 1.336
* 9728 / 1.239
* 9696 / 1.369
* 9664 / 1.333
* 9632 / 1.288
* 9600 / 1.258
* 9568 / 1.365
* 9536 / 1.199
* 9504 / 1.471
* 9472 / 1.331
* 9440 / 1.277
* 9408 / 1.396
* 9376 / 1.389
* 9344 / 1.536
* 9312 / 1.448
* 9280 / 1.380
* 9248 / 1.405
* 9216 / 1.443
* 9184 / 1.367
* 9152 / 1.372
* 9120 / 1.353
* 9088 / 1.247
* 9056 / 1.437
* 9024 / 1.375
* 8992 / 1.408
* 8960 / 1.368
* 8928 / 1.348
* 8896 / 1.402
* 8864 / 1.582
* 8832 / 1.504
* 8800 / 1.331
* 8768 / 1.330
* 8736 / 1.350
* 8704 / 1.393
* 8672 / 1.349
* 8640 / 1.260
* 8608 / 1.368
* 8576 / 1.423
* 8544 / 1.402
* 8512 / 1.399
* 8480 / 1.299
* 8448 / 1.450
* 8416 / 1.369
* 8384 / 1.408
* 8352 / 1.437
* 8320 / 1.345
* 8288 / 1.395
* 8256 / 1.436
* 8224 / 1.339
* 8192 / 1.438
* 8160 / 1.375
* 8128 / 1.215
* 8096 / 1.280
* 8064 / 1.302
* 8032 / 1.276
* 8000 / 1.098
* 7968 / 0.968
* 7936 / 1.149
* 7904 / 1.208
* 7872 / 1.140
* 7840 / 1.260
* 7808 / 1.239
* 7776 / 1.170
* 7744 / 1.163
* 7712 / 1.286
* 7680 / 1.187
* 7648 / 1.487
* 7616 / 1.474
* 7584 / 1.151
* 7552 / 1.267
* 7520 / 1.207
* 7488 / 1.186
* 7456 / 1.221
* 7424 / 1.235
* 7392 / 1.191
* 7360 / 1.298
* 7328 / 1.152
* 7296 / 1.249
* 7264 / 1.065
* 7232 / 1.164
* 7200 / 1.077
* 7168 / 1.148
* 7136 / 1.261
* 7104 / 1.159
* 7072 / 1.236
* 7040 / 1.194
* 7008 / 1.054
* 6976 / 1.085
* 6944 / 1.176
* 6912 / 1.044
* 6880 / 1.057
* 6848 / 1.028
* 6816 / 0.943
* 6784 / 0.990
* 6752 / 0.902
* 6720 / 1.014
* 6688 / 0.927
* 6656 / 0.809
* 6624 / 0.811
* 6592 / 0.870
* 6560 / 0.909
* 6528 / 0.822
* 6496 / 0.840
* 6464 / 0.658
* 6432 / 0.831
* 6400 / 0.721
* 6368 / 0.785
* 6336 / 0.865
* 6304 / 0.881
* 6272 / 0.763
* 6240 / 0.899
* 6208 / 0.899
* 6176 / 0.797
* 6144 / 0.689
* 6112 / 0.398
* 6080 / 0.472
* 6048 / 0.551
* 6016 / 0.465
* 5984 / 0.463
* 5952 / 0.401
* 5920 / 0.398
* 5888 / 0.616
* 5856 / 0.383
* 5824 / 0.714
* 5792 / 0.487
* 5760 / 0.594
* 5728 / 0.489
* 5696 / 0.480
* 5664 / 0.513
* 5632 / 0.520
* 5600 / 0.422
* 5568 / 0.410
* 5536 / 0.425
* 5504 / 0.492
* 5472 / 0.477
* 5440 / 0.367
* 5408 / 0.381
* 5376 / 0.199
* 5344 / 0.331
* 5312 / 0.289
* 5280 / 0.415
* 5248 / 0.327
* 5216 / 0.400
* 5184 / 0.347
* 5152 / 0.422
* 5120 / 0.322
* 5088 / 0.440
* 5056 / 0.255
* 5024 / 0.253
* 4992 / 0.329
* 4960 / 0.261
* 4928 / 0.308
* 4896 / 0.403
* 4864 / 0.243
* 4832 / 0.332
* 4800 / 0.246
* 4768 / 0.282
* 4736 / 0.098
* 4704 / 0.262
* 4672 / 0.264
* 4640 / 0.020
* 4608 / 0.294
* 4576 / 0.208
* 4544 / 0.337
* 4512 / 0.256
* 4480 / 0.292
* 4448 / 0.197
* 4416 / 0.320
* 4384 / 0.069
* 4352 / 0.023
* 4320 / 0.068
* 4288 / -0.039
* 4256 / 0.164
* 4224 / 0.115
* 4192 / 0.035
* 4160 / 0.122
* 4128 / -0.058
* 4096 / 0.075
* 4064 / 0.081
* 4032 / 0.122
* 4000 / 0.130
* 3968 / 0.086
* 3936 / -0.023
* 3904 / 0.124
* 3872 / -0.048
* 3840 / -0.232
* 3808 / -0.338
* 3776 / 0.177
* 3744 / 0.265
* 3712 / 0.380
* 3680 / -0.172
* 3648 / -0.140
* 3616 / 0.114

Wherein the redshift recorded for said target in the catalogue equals 0.54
